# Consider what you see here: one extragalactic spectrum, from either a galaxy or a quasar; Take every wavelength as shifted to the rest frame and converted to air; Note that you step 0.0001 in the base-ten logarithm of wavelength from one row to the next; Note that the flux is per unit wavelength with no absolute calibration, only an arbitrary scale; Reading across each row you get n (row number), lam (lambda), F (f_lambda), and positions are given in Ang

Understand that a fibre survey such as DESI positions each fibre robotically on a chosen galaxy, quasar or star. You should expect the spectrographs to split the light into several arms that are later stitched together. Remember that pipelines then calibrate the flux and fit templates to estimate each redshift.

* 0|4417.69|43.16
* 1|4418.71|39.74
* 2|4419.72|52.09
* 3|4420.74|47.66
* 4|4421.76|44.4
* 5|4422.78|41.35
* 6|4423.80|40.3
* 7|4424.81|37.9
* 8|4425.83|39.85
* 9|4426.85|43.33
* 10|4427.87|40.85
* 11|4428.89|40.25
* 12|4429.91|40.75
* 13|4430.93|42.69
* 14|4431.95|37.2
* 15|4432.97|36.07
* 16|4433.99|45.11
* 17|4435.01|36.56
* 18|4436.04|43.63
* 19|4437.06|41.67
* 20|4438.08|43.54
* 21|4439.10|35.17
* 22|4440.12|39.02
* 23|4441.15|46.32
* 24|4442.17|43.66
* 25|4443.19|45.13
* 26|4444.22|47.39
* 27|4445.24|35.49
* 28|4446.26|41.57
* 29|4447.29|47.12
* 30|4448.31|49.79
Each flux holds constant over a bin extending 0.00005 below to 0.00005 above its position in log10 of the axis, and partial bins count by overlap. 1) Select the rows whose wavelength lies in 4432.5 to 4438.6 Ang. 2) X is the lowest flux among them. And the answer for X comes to 36.07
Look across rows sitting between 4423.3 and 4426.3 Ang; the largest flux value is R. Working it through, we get 40.3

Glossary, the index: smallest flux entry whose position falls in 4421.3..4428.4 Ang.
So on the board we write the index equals 37.9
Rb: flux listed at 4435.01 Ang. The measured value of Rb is 36.56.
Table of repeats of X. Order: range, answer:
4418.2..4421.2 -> 39.74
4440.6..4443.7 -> 43.66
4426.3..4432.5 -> 37.2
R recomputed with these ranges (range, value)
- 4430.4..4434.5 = 45.11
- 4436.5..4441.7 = 46.32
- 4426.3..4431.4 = 43.33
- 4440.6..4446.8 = 47.39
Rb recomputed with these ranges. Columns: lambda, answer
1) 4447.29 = 47.12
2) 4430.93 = 42.69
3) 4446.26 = 41.57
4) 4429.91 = 40.75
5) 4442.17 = 43.66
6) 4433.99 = 45.11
